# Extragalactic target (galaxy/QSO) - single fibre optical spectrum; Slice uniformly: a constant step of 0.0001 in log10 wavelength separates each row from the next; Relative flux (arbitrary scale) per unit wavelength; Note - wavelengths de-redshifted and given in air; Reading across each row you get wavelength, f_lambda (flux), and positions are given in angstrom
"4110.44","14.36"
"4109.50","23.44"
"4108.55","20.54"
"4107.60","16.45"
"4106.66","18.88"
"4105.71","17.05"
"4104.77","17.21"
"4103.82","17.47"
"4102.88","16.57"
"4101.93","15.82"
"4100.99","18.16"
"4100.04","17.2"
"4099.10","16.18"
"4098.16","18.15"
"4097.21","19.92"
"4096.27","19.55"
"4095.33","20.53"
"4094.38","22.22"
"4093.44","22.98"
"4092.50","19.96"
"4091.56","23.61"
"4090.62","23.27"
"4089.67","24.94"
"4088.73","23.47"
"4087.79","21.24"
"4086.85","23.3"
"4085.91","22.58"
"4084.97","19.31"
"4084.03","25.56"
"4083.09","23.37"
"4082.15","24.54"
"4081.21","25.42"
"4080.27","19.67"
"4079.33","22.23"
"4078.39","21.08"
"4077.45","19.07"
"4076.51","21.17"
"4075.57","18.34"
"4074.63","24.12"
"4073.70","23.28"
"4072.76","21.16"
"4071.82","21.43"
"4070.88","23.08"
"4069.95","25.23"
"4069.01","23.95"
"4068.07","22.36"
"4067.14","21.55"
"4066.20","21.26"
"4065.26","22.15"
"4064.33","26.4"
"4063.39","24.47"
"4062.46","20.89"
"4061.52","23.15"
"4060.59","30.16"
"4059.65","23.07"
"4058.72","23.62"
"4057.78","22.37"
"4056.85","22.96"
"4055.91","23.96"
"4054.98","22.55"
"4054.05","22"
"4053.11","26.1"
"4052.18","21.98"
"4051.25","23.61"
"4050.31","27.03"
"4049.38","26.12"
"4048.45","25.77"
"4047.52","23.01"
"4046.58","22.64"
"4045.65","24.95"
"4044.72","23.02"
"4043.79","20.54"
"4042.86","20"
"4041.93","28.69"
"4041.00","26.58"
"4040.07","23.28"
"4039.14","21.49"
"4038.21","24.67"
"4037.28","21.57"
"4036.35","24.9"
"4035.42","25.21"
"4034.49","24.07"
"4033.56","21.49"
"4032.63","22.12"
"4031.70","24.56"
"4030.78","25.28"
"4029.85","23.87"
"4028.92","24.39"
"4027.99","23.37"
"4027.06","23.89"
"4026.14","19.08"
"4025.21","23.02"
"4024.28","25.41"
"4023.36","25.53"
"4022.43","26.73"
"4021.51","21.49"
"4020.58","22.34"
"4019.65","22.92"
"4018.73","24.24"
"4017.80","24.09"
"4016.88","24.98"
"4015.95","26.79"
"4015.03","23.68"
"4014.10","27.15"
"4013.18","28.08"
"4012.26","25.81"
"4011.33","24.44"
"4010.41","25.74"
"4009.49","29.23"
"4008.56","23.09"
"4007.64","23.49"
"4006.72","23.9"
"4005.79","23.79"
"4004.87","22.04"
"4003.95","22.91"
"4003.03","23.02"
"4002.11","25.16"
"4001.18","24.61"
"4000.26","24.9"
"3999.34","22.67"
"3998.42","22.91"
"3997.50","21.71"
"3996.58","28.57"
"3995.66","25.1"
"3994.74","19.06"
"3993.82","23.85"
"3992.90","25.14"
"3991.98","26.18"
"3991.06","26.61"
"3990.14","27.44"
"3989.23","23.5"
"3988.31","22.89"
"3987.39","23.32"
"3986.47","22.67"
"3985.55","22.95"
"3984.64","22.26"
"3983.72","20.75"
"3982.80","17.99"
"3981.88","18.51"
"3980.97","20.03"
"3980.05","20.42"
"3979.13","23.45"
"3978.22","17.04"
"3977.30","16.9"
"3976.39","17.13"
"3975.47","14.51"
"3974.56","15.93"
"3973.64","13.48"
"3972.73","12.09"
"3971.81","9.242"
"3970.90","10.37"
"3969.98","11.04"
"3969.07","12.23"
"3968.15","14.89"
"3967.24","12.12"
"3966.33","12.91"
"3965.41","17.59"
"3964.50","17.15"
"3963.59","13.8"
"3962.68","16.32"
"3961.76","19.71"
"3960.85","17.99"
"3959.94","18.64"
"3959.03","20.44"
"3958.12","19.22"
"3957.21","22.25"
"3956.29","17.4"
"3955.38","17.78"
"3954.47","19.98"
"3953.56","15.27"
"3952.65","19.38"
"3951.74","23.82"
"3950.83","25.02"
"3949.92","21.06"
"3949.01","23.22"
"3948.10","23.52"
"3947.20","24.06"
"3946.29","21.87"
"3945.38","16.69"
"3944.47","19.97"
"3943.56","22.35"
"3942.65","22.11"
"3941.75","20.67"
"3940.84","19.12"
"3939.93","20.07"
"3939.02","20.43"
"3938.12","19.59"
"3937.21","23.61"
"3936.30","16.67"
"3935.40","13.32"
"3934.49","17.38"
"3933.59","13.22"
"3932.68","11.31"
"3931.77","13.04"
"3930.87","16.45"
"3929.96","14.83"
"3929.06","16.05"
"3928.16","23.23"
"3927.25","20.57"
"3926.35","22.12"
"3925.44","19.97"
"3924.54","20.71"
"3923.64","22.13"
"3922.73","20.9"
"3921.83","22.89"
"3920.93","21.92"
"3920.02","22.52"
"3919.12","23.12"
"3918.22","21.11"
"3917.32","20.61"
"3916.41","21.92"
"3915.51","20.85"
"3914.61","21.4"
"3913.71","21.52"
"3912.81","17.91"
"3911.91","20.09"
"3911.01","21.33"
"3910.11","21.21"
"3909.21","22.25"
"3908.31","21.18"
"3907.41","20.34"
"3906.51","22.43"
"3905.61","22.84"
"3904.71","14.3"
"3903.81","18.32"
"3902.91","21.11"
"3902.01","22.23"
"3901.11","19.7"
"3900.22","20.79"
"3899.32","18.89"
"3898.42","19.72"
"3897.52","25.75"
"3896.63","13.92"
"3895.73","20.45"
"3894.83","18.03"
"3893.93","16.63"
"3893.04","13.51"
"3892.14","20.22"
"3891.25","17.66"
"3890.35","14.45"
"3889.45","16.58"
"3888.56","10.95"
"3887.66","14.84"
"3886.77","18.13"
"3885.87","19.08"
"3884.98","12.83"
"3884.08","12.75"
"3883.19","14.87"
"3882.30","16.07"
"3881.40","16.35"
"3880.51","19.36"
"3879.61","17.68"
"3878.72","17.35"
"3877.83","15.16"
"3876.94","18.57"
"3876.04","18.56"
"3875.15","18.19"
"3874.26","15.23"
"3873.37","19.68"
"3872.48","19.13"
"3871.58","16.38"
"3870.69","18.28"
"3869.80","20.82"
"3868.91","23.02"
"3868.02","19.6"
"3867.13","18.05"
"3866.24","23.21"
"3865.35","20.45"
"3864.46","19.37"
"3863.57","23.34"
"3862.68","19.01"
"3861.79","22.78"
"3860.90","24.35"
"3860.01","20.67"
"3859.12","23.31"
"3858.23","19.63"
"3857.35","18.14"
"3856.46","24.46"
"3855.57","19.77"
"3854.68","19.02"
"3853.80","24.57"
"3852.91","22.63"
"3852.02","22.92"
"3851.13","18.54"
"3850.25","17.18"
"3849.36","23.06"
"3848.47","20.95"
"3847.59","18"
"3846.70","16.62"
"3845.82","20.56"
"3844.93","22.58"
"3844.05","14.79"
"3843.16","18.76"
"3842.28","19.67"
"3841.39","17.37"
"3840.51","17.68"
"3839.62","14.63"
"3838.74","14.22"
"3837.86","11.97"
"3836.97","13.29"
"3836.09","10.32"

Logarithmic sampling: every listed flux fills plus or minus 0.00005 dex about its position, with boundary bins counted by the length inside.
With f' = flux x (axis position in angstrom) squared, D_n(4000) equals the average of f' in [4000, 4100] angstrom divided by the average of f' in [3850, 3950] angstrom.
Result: 1.29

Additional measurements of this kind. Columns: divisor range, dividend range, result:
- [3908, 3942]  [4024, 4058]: 1.28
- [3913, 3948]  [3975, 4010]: 1.18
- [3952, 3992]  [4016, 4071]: 1.35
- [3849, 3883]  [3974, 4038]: 1.26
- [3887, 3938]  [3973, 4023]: 1.25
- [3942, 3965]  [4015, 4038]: 1.24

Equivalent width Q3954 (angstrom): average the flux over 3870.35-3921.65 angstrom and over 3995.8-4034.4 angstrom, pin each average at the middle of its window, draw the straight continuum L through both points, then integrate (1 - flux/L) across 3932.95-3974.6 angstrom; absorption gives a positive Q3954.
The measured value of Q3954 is 6.6 angstrom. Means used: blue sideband 18.7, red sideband 24.2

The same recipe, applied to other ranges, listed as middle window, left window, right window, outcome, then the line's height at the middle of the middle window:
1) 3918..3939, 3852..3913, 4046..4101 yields 1.0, 19.9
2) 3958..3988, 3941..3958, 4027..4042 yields 6.4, 21.7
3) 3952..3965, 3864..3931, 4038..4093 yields 1.4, 20.6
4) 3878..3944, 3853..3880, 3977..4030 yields 7.0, 21.1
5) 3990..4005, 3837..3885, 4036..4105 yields -2.2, 21.2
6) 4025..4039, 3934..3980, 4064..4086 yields -1.7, 20.8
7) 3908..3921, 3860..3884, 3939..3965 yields -1.2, 19.5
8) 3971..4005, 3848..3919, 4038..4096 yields 0.6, 21.5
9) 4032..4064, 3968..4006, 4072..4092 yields -3.0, 21.7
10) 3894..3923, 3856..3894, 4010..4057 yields -1.6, 19.6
